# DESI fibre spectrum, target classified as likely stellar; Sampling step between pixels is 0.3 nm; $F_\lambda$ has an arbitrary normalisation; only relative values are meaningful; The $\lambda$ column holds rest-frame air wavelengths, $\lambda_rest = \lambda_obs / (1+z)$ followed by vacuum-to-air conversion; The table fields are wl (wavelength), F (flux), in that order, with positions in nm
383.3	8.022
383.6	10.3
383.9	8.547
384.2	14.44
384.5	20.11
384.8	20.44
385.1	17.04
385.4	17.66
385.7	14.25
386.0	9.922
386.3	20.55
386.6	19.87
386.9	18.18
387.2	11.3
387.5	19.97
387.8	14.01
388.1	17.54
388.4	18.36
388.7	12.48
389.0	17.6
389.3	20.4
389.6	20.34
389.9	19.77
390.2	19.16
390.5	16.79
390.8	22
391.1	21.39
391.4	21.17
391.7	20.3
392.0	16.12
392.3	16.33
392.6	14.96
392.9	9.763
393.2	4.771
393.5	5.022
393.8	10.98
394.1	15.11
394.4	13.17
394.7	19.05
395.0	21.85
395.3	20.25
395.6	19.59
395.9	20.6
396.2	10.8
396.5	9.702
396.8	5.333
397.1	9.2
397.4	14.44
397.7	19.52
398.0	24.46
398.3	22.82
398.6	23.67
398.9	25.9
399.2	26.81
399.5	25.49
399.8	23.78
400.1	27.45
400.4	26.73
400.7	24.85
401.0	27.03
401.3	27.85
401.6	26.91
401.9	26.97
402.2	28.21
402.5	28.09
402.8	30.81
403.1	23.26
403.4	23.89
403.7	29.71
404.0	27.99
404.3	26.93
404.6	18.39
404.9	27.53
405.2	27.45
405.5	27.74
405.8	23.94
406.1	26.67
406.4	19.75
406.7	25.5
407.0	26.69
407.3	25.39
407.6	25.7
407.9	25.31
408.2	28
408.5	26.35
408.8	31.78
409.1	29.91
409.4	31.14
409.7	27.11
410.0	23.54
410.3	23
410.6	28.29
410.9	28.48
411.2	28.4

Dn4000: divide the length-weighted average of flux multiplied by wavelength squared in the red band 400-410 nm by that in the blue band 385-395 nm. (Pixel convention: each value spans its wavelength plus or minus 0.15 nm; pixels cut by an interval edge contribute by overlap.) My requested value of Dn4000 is 1.8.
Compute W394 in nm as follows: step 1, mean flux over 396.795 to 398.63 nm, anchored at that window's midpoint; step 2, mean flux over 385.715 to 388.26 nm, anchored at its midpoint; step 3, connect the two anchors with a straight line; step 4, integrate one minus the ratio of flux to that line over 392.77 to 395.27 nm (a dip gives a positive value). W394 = 0.63 nm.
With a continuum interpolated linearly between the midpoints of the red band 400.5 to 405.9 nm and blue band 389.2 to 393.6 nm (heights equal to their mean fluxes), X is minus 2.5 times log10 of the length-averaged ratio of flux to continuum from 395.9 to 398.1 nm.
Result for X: 0.496 mag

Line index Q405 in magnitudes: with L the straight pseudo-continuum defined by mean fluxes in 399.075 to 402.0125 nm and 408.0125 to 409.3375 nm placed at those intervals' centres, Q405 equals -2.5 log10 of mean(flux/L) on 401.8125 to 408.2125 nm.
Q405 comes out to 0.07 mag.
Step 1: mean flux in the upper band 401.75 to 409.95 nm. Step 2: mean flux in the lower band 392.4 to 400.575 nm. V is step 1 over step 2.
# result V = 1.5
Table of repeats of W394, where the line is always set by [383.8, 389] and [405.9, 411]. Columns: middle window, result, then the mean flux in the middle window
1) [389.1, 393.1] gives 0.05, 18.2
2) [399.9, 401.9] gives -0.32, 26.7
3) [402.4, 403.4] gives -0.12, 26.8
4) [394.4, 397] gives 0.62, 15.6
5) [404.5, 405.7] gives -0.02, 25.5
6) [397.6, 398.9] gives -0.08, 23.1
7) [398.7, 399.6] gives -0.15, 26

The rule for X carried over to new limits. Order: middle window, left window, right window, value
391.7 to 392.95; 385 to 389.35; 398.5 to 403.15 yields 0.30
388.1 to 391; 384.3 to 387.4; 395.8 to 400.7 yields -0.04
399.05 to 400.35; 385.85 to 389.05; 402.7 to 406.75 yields -0.13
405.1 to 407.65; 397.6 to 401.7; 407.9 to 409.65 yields 0.11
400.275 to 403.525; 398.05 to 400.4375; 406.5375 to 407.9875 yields -0.06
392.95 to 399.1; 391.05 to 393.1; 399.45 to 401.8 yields 0.33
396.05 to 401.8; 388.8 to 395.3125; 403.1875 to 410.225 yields 0.01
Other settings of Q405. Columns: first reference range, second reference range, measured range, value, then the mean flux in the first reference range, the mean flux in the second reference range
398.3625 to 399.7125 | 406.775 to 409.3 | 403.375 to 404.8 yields 0.04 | 25.2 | 27.4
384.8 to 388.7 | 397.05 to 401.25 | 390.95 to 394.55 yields 0.36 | 16.5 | 23.5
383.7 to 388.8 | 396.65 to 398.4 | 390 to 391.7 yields -0.25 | 16.1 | 15.8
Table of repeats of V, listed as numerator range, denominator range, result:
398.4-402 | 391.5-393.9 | 2.09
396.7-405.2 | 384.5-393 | 1.38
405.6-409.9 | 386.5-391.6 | 1.46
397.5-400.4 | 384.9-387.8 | 1.48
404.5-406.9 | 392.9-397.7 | 1.85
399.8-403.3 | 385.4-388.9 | 1.67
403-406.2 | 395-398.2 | 1.63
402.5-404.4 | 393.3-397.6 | 1.96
